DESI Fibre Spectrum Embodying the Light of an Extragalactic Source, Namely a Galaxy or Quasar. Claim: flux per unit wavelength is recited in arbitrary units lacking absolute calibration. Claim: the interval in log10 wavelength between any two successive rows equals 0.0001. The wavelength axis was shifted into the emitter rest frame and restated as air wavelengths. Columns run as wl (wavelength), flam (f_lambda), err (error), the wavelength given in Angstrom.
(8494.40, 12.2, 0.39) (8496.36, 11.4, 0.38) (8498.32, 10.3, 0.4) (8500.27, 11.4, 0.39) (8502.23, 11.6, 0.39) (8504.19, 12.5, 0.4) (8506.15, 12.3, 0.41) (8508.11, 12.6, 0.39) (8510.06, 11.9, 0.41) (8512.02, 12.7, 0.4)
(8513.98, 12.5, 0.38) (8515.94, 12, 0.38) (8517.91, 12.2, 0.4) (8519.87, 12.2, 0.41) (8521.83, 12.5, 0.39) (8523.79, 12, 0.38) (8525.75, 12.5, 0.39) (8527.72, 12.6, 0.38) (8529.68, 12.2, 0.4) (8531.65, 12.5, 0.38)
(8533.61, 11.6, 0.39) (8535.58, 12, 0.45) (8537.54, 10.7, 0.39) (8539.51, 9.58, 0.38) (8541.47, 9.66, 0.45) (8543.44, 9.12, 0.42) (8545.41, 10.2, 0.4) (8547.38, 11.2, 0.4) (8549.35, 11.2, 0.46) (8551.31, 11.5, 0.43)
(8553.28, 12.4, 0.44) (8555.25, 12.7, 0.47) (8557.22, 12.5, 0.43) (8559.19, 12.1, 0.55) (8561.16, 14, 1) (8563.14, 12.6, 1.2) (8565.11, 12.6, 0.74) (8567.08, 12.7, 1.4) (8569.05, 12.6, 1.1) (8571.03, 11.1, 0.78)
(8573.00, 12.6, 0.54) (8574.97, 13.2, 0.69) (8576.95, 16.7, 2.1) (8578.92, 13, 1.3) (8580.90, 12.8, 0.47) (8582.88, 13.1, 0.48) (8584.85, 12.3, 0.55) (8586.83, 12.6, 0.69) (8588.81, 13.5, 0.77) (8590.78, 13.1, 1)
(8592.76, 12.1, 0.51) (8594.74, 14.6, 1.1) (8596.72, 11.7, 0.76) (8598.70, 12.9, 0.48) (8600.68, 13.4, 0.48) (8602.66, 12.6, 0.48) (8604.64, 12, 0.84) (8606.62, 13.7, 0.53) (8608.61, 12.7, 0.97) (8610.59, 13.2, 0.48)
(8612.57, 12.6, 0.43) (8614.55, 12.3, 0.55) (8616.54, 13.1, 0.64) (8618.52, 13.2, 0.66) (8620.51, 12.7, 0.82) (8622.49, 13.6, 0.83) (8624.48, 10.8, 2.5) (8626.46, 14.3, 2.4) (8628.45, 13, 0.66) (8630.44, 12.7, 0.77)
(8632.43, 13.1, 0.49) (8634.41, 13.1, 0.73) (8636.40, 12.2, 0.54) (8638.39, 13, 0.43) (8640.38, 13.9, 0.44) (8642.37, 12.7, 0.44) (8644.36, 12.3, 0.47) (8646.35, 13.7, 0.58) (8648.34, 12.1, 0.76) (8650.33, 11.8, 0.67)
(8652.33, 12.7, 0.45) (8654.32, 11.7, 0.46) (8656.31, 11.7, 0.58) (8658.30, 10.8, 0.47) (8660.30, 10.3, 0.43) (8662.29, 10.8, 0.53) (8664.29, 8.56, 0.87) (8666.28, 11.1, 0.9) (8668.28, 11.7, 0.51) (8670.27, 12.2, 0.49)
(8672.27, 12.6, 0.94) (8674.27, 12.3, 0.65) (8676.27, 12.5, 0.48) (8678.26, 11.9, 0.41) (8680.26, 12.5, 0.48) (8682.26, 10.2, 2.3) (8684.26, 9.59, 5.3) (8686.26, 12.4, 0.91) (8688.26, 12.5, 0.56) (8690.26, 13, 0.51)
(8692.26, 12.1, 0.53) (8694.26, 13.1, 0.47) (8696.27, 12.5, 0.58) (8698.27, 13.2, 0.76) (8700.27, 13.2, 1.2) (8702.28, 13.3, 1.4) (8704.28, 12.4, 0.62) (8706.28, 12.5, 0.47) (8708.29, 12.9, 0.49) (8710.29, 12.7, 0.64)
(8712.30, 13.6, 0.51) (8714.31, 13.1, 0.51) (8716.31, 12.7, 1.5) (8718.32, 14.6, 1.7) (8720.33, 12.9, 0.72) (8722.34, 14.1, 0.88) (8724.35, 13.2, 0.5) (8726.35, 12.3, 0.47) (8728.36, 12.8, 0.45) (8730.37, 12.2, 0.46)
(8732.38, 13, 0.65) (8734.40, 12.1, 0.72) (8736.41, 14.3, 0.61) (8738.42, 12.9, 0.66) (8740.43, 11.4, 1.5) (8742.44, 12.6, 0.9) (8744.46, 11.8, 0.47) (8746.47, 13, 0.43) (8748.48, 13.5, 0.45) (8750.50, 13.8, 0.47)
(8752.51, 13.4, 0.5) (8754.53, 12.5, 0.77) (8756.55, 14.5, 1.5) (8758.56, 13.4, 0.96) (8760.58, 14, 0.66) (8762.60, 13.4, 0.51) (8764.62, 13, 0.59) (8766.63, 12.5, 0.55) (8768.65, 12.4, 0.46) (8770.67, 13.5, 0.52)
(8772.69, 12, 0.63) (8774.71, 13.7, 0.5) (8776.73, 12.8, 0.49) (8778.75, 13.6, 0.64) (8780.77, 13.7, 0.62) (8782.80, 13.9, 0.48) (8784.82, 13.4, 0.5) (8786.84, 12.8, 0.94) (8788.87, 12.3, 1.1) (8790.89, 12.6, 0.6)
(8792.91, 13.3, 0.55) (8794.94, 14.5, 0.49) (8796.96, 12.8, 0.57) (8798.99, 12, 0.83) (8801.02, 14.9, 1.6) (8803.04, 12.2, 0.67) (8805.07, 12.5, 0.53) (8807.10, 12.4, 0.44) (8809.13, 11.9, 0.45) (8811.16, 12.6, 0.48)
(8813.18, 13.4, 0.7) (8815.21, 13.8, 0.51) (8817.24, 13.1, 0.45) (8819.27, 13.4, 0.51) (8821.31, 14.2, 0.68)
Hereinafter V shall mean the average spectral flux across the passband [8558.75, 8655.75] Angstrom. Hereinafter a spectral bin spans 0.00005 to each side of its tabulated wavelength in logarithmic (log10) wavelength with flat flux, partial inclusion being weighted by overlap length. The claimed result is 12.9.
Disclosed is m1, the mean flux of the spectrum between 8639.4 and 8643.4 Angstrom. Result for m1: 13.3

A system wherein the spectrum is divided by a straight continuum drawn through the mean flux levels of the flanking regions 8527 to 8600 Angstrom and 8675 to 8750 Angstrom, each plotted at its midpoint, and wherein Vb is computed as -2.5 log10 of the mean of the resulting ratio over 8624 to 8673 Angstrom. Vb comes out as 0.03 mag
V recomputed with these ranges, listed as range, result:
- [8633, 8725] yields 12.3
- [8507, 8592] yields 12.2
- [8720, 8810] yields 13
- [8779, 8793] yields 13.2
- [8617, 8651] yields 12.9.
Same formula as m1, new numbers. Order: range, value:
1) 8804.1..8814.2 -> 12.6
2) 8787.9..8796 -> 13.2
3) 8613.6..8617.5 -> 12.7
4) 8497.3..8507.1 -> 11.6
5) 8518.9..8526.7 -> 12.3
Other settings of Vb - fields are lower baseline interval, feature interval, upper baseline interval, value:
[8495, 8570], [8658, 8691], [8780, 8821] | 0.09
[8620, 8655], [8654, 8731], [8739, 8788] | 0.06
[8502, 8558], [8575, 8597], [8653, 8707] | -0.13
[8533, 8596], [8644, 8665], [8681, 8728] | 0.09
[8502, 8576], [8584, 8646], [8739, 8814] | -0.05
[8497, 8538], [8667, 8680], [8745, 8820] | 0.04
